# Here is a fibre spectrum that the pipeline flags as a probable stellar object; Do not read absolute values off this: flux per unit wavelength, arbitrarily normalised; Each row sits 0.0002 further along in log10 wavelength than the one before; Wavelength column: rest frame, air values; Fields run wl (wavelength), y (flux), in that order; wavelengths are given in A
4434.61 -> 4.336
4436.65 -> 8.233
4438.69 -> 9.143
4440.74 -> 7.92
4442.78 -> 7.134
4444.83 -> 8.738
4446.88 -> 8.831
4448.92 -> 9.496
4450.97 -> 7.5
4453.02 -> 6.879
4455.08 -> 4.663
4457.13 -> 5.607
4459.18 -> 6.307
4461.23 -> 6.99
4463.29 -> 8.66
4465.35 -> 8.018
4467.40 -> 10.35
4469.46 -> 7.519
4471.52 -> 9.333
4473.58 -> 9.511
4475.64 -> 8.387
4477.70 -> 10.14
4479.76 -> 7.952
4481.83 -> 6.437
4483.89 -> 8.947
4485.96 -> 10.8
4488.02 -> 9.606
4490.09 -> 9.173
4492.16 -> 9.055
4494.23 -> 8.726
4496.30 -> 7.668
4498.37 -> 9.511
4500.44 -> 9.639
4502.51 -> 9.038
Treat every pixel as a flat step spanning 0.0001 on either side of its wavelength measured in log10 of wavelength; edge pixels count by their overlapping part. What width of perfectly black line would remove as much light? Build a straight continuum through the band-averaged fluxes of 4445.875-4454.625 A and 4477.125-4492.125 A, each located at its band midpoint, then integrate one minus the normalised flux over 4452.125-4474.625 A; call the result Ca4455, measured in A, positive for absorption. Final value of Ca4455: 2.0 A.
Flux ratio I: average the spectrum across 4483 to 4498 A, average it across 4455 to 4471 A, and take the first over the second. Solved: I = 1.2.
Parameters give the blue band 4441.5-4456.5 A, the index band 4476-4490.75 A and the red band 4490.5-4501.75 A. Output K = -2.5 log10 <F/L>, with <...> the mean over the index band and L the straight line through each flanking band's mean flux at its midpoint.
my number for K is -0.05 mag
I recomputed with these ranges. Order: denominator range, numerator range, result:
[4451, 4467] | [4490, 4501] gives 1.29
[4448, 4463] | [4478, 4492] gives 1.30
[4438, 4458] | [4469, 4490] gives 1.18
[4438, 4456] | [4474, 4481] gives 1.13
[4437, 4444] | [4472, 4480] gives 1.13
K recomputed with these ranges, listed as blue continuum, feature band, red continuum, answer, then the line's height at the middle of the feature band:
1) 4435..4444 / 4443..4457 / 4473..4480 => 0.092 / 8.21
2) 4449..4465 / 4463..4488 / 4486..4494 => -0.077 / 8.3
